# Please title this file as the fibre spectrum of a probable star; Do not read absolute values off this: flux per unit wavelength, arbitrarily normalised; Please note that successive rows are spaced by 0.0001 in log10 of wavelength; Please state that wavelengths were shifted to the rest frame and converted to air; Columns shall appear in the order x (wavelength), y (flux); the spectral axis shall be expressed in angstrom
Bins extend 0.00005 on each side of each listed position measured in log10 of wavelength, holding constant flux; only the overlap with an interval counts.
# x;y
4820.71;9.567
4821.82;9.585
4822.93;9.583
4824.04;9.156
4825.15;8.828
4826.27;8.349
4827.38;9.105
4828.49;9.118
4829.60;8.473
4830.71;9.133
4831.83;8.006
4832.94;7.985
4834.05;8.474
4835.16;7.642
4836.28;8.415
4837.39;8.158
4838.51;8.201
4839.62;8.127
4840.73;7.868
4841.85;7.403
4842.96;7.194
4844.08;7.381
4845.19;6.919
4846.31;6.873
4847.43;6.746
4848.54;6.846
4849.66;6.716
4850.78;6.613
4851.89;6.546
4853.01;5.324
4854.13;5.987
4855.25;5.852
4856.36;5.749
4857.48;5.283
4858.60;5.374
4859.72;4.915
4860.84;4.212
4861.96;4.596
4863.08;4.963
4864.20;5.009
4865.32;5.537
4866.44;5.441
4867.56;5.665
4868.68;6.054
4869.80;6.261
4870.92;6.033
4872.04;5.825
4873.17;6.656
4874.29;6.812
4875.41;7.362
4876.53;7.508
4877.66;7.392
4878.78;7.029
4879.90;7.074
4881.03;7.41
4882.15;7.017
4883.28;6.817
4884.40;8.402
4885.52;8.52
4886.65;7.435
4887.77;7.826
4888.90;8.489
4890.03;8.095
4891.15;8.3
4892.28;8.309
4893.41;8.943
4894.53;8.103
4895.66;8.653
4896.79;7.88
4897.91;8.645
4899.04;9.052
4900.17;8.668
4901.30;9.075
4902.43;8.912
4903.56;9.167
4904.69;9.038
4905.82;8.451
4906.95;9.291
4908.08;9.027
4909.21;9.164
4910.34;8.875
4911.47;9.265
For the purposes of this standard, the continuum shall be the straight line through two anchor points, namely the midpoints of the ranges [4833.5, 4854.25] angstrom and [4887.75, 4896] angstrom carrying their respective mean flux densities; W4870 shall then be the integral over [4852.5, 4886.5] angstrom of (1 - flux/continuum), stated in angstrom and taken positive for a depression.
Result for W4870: 7.1 angstrom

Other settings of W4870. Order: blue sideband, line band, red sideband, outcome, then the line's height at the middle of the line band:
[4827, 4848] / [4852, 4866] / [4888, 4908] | 5.0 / 8.2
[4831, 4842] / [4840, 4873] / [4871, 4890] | 7.2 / 7.74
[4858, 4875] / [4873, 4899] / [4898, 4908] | -1.6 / 7.37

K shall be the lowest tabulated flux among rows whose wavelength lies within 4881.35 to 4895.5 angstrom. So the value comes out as 6.817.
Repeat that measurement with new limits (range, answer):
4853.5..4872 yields 4.212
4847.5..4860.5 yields 4.915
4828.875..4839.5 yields 7.642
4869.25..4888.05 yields 5.825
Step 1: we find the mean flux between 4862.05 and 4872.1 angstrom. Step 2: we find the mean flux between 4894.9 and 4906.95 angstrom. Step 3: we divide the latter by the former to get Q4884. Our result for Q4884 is 1.57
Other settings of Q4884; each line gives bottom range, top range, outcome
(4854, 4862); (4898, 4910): 1.71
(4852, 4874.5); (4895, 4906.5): 1.57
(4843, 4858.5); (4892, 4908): 1.37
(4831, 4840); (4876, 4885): 0.90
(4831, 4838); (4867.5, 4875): 0.77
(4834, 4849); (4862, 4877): 0.80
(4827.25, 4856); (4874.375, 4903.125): 1.07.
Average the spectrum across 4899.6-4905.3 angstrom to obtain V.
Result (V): 8.96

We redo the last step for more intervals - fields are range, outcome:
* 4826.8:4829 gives 9.12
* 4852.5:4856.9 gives 5.74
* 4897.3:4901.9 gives 8.85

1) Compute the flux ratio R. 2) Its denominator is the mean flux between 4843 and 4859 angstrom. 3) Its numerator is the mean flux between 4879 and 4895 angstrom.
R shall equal 1.2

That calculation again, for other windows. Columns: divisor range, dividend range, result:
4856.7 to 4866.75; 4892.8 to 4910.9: 1.75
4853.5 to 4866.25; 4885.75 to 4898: 1.57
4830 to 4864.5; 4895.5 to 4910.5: 1.31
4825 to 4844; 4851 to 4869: 0.66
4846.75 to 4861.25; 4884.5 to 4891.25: 1.38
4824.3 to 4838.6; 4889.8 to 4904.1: 1.02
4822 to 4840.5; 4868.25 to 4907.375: 0.92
